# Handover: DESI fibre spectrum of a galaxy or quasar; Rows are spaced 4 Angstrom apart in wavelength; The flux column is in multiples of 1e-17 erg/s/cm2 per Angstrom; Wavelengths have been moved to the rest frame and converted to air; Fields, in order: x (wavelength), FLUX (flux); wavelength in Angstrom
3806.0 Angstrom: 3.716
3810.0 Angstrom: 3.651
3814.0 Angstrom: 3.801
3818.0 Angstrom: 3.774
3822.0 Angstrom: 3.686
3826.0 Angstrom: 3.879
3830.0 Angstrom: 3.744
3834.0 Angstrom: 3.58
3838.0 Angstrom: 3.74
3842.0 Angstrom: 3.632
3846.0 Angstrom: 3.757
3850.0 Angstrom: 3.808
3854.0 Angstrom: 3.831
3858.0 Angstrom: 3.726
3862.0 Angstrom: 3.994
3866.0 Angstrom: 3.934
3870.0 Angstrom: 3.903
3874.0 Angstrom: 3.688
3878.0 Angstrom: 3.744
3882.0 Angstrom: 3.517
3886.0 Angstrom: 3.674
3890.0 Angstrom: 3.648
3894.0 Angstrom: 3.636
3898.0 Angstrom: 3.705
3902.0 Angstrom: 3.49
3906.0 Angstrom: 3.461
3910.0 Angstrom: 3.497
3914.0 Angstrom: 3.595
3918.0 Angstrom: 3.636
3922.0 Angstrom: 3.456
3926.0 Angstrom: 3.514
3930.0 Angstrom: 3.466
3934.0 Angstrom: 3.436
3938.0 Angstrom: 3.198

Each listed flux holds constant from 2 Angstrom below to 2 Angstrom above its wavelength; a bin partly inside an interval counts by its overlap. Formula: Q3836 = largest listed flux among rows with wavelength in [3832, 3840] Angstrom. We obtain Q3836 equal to 3.74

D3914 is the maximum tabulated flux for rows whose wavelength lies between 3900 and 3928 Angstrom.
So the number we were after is 3.636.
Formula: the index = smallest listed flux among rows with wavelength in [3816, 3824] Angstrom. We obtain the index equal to 3.686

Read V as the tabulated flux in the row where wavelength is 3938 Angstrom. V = 3.198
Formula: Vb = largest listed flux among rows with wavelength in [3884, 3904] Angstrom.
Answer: 3.705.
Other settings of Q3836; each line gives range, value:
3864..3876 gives 3.934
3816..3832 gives 3.879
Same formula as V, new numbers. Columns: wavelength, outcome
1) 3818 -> 3.774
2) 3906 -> 3.461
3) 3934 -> 3.436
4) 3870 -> 3.903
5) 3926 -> 3.514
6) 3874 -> 3.688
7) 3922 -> 3.456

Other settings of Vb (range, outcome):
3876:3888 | 3.744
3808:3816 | 3.801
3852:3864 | 3.994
